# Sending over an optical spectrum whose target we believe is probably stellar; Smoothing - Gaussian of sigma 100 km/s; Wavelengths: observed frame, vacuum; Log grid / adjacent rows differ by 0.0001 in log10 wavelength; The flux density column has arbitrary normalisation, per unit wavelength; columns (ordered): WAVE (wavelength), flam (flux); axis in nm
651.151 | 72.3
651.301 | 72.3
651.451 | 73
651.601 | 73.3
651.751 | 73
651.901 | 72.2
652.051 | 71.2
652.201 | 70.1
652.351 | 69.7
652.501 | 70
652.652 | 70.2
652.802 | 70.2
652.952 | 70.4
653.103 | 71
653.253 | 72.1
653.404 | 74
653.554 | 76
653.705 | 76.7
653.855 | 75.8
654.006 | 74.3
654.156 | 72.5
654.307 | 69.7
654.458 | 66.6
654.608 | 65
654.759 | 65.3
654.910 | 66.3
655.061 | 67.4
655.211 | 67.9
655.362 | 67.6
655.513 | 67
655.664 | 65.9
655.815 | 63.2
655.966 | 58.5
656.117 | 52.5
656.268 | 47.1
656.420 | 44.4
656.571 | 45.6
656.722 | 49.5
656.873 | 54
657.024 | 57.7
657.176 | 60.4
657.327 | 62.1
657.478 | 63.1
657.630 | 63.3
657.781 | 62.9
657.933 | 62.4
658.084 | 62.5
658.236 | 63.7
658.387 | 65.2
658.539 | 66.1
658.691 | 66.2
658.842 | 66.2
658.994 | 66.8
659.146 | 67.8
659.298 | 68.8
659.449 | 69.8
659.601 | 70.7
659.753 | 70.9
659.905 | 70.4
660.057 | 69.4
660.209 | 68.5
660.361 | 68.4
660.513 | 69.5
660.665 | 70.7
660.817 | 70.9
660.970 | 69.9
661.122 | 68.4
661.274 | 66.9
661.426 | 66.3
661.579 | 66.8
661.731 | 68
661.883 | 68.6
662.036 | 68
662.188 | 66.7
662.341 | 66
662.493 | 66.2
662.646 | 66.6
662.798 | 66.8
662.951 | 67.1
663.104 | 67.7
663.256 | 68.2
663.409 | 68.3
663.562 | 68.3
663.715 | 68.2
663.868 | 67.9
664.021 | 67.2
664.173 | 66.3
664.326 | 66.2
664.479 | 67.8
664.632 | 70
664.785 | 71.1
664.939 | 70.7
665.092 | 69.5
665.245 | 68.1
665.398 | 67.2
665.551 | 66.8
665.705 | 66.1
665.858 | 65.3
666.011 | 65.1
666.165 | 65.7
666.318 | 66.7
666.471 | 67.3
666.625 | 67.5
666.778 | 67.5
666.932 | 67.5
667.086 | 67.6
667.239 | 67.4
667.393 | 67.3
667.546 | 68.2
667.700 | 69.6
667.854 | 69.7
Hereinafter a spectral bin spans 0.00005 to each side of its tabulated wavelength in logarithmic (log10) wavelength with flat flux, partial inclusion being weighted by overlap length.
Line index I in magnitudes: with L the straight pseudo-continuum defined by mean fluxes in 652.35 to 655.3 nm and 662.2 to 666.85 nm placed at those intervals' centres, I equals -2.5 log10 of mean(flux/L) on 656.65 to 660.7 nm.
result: 0.07 mag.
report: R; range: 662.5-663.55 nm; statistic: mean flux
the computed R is 67.4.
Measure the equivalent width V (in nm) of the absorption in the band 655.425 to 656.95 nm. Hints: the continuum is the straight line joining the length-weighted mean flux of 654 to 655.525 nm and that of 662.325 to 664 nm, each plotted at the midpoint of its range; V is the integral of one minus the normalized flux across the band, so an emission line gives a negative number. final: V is 0.29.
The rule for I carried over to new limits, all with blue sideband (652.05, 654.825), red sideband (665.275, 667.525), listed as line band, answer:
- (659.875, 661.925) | 0.00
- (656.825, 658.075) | 0.15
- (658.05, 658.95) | 0.07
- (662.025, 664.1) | 0.01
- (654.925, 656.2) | 0.11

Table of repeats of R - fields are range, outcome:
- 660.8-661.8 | 68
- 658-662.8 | 67.8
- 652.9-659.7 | 64.7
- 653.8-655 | 69.3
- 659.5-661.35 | 69.5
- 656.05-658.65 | 57.9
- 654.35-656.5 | 61.8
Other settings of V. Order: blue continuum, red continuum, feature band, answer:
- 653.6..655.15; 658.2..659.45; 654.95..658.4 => 0.44 nm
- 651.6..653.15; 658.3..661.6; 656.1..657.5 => 0.32 nm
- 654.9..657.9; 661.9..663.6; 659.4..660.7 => -0.12 nm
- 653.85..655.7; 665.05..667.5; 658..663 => 0.00 nm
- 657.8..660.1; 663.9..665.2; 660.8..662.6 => 0.00 nm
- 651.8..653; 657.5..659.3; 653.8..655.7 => 0.00 nm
